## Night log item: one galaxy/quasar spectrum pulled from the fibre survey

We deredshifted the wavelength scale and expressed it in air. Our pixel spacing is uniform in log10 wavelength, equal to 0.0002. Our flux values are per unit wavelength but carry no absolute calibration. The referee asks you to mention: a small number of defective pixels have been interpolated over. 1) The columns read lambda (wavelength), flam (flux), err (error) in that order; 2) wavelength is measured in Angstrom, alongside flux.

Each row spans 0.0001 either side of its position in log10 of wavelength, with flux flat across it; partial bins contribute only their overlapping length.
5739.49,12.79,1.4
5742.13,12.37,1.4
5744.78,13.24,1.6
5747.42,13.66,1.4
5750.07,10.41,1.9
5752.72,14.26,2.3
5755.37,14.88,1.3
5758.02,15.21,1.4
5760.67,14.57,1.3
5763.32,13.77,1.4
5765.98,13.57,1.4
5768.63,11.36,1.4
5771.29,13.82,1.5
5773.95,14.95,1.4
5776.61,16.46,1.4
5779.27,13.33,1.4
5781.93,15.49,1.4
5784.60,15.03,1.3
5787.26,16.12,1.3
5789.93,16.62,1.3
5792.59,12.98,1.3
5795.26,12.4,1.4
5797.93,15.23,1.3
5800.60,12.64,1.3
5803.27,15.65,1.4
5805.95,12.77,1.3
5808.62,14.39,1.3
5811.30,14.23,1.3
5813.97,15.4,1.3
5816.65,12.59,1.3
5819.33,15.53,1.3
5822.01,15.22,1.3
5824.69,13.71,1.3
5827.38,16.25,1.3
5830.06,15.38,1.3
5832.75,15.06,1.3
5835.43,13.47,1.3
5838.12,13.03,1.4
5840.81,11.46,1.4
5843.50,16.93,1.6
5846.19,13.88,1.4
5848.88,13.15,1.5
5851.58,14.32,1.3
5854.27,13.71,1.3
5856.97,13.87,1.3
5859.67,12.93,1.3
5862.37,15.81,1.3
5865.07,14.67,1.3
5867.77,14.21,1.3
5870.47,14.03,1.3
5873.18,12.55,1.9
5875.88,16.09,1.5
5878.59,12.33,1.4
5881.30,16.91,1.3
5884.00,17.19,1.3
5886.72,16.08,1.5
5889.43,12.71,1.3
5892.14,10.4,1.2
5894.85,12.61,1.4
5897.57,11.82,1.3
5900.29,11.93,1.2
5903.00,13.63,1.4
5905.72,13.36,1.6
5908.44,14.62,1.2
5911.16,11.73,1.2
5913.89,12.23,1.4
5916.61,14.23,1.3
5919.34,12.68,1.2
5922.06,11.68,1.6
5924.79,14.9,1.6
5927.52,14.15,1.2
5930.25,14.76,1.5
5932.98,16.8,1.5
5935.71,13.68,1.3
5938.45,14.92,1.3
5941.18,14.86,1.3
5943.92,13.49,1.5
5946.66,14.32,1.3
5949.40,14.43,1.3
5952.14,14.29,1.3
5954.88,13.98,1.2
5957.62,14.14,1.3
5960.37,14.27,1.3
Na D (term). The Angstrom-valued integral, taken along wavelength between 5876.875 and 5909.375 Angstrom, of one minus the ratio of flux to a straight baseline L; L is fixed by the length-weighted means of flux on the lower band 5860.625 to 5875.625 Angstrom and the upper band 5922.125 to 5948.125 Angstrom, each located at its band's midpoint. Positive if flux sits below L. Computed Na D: 1.7 Angstrom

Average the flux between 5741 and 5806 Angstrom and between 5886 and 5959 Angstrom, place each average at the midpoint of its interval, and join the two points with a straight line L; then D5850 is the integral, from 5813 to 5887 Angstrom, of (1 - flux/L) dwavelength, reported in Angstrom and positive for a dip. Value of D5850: -3.35 Angstrom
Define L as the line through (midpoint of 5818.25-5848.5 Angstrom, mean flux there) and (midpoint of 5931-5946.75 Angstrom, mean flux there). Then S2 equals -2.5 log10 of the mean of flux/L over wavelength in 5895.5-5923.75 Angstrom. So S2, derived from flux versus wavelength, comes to 0.15 mag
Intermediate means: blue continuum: 14.5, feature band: 12.8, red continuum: 14.7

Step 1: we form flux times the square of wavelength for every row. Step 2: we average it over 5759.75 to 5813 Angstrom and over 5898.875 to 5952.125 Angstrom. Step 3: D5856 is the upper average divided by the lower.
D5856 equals 1.0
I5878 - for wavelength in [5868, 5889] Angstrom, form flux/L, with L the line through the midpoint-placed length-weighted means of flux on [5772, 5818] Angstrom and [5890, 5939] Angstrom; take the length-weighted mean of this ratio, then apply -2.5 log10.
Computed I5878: -0.09 mag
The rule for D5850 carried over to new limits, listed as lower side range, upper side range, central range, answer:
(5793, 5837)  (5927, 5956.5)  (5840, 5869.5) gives 0.5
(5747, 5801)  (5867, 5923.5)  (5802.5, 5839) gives -1.5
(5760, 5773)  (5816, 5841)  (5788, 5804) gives -0.5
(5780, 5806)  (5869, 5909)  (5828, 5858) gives 0.1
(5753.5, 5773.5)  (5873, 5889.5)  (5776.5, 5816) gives -0.6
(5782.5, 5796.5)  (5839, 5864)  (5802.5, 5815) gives 0.1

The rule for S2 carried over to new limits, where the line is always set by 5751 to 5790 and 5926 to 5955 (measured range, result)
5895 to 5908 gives 0.14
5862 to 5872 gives 0.00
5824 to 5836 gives -0.03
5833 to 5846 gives 0.05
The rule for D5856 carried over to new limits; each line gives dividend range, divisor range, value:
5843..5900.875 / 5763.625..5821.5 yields 1.00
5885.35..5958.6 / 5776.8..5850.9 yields 0.98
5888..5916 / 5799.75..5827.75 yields 0.90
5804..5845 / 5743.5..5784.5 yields 1.05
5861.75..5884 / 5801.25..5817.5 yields 1.06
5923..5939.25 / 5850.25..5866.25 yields 1.07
